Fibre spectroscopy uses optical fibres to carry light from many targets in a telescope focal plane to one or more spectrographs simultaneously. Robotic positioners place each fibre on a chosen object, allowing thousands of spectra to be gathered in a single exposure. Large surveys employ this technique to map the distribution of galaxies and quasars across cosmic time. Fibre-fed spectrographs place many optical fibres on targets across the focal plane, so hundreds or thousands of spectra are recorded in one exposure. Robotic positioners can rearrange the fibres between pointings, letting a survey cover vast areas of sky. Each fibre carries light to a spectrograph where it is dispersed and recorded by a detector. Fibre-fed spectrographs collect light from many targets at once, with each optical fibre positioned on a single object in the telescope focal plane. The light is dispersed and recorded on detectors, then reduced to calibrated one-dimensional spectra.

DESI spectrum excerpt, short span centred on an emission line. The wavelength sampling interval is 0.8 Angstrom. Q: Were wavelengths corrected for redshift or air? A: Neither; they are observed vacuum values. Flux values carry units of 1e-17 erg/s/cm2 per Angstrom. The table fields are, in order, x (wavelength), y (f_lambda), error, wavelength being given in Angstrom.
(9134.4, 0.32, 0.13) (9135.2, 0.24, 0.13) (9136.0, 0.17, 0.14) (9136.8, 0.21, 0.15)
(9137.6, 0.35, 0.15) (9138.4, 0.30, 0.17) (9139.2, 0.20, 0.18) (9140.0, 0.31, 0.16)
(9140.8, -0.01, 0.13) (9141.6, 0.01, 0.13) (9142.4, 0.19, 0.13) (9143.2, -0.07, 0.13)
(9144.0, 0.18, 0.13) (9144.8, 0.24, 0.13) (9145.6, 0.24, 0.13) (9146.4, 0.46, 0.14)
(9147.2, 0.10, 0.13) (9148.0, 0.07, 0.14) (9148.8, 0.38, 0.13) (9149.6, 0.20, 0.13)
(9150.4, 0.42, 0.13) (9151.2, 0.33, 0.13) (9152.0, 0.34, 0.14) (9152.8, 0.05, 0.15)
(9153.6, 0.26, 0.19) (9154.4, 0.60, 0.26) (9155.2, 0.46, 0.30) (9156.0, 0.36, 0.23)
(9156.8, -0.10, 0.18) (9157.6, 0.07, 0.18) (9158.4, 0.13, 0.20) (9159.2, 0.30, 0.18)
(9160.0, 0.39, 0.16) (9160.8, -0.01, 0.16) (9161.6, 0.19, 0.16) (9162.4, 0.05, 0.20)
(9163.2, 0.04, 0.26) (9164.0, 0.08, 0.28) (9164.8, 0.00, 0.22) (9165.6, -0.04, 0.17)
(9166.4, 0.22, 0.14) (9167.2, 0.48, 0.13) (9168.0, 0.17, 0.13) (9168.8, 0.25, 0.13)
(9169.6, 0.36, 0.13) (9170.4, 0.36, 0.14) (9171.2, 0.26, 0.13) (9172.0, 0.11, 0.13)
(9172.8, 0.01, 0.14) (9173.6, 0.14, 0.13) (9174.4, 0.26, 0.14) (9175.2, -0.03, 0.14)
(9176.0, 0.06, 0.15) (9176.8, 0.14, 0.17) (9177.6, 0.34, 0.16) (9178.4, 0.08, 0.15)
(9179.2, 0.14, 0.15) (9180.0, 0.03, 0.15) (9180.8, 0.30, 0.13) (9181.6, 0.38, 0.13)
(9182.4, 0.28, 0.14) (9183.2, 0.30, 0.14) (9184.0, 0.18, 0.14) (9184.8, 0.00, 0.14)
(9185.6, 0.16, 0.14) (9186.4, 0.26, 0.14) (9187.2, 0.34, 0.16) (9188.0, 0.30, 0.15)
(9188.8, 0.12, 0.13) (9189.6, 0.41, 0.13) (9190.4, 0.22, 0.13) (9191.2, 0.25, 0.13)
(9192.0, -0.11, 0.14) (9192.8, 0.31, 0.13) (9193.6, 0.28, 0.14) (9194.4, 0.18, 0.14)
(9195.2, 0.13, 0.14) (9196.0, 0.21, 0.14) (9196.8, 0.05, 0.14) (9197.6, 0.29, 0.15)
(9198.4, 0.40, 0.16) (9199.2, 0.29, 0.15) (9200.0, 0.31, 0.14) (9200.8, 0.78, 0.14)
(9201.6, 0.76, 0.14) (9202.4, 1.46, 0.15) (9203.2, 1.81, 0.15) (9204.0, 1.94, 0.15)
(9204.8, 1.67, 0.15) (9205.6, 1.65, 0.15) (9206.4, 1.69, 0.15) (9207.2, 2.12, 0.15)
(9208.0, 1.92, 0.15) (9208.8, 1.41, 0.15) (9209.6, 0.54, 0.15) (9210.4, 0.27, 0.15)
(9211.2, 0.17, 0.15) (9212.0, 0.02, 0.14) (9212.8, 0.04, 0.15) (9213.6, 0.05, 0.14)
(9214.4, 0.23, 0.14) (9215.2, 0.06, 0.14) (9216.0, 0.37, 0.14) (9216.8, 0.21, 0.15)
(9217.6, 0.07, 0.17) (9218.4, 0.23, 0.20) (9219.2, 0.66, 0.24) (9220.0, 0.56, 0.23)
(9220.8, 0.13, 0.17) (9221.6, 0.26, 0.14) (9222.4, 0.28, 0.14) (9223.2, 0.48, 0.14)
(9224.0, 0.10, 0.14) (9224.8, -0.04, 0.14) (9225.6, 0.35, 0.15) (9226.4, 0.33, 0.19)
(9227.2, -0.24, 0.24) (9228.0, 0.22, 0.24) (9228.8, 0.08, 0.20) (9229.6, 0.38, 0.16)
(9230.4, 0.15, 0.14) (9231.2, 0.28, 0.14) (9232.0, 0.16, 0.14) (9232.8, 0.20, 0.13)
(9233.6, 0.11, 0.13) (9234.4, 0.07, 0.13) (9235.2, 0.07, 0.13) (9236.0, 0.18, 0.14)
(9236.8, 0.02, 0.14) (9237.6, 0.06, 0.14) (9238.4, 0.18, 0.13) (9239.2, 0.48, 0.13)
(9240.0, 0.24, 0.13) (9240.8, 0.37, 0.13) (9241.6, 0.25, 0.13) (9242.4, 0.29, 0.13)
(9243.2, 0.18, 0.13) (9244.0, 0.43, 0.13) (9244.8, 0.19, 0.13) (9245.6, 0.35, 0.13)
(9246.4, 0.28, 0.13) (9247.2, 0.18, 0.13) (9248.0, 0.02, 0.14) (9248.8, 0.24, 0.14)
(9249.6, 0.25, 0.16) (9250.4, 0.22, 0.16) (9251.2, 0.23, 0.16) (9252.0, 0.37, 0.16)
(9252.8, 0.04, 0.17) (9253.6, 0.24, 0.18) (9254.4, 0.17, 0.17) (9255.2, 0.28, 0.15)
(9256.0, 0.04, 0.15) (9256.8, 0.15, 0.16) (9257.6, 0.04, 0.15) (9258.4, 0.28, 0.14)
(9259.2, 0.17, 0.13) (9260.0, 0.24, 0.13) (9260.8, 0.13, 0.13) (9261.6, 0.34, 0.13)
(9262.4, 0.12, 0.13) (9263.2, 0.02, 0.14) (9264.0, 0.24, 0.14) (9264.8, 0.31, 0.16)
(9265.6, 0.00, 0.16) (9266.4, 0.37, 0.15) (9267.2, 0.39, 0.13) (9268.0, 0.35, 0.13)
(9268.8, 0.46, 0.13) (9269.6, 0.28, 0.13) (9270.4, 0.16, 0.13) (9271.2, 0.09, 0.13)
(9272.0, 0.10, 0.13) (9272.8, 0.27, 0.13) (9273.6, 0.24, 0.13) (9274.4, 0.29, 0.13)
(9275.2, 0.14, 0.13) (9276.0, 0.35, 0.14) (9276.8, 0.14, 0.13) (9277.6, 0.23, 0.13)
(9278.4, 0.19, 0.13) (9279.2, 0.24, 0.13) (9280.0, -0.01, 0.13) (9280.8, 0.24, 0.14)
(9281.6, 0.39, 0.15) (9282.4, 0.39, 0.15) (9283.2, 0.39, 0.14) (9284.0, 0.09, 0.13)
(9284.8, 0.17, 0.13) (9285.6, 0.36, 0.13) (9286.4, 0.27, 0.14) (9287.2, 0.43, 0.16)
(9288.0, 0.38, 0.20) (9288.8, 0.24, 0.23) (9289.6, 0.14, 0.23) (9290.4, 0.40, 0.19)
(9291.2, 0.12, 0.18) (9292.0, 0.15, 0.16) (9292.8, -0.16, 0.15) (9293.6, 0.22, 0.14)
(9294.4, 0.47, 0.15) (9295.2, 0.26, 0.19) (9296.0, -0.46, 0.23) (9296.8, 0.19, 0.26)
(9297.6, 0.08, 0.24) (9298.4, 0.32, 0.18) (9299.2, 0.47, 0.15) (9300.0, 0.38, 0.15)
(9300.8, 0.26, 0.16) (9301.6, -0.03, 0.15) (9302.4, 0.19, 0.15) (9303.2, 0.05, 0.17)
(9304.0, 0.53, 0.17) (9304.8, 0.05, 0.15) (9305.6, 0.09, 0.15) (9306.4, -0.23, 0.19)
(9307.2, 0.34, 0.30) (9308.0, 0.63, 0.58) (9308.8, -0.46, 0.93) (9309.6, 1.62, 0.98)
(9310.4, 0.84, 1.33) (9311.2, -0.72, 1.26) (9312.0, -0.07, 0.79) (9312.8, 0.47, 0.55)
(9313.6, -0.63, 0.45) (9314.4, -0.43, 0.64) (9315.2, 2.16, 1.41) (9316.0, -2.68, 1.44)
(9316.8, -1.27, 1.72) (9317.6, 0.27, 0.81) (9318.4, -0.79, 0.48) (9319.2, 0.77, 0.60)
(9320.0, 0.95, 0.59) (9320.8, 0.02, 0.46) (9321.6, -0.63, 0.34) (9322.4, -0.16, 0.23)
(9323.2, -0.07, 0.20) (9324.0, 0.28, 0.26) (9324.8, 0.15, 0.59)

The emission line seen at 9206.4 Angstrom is [O III]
